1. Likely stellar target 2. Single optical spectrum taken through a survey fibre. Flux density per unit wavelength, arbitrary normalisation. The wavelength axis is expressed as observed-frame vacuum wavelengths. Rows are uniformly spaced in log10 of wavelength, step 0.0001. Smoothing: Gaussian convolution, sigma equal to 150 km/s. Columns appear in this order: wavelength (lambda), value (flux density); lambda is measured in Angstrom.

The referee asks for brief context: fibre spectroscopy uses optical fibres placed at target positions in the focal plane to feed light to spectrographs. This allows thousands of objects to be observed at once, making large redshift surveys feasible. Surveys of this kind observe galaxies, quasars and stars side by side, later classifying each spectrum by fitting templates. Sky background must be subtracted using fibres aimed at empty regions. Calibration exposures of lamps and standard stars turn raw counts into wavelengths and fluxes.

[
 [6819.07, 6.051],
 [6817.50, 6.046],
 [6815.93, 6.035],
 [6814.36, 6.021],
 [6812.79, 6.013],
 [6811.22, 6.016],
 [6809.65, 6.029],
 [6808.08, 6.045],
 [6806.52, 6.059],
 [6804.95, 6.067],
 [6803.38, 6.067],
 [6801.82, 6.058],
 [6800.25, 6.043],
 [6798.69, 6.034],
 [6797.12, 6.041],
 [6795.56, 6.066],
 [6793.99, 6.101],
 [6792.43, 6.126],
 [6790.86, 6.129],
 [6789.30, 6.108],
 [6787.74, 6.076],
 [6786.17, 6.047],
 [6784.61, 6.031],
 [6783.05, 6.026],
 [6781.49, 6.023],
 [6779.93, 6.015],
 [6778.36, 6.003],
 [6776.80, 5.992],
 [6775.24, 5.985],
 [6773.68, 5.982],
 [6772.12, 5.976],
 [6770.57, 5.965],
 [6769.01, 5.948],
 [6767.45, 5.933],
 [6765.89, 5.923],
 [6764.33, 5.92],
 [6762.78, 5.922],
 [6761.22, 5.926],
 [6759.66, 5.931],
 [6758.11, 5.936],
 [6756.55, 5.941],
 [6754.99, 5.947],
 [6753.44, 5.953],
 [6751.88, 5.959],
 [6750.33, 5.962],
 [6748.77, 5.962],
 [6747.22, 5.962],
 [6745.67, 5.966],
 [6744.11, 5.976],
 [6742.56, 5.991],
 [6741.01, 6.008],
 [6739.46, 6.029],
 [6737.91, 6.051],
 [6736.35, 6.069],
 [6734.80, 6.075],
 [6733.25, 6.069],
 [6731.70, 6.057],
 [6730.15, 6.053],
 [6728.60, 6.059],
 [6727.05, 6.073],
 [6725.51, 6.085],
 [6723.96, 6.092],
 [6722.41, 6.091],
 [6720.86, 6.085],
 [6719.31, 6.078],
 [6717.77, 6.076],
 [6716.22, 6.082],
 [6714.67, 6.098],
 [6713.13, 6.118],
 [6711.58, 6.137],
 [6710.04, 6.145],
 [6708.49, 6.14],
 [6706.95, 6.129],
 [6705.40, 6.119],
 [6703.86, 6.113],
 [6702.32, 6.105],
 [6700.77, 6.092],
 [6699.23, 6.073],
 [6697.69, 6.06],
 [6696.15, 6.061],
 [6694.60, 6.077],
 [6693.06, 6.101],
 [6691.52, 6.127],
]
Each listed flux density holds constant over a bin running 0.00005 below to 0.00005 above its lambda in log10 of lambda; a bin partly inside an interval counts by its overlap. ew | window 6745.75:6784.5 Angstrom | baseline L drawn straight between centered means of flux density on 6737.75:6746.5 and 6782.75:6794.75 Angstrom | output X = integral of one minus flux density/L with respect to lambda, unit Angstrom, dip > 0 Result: 0.5 Angstrom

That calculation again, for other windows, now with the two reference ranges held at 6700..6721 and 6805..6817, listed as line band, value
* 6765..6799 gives 0.17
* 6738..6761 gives 0.42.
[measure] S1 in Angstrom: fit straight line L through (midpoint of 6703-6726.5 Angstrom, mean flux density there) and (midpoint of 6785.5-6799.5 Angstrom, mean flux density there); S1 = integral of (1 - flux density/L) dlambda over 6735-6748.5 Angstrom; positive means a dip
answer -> 0.2 Angstrom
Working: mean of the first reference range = 6.11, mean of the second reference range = 6.08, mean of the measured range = 6.01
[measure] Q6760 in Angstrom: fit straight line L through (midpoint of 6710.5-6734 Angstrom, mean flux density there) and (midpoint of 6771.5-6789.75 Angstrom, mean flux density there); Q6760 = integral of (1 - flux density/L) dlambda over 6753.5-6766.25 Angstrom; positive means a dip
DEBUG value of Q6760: 0.2 Angstrom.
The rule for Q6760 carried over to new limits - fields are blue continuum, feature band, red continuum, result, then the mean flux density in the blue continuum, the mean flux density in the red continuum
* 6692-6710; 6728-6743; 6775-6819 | 0.1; 6.1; 6.05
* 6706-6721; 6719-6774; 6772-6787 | 0.5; 6.11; 6.01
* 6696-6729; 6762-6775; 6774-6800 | 0.2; 6.1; 6.05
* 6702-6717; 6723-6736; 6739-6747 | -0.1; 6.12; 5.99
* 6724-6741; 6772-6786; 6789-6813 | 0.1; 6.06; 6.06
